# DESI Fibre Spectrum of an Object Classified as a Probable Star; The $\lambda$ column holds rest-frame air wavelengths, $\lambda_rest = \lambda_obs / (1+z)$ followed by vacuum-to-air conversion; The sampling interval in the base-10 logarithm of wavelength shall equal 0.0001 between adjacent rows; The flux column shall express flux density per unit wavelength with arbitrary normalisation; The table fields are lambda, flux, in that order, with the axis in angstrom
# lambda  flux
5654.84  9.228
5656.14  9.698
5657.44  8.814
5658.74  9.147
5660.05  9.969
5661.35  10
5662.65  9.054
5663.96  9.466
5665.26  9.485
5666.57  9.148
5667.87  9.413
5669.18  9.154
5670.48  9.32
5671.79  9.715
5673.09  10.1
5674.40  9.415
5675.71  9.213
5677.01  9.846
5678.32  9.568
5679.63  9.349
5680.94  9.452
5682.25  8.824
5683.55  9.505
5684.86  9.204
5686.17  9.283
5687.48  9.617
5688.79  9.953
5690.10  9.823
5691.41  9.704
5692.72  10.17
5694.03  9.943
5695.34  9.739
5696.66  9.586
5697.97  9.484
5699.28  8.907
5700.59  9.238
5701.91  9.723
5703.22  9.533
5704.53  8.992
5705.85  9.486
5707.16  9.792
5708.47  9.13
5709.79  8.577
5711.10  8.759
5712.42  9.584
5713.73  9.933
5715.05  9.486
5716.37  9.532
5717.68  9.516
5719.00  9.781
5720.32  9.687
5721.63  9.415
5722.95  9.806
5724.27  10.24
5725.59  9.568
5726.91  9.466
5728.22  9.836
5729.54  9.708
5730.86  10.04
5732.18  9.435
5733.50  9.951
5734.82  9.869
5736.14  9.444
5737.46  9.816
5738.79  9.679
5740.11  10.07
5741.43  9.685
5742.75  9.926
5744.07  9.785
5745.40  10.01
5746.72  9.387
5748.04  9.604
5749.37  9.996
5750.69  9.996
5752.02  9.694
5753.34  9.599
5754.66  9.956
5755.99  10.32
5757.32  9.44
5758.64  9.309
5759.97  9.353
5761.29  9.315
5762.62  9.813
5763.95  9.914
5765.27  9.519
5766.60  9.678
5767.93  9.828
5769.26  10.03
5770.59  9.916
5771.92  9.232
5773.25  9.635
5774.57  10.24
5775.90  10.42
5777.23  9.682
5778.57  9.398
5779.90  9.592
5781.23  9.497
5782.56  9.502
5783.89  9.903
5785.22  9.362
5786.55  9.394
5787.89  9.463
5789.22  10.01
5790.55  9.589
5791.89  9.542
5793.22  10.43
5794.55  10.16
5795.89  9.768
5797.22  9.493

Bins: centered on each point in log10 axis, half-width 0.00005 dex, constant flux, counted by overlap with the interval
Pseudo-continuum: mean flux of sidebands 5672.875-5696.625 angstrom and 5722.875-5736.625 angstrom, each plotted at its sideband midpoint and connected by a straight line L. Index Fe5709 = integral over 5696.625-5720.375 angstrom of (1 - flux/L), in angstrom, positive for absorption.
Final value 0.7 angstrom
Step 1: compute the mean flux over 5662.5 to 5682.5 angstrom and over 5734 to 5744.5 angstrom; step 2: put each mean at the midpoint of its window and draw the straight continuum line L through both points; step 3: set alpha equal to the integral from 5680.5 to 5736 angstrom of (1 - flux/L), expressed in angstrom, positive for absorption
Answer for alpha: 0.4 angstrom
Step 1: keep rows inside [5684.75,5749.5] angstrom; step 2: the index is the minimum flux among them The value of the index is 8.577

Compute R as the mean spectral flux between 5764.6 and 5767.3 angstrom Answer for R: 9.61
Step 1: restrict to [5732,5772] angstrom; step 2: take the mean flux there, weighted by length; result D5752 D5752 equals 9.74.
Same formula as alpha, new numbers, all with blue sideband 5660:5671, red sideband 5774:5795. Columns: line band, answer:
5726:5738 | -0.1 angstrom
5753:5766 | 0.0 angstrom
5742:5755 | -0.2 angstrom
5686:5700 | -0.2 angstrom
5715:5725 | -0.1 angstrom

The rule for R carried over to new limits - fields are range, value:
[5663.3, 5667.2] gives 9.35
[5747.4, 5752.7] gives 9.82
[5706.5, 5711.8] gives 9.07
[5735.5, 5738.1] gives 9.63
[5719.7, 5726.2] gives 9.75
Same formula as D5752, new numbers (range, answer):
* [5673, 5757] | 9.62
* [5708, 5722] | 9.4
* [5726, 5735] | 9.75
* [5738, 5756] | 9.82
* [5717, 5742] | 9.74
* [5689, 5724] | 9.53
